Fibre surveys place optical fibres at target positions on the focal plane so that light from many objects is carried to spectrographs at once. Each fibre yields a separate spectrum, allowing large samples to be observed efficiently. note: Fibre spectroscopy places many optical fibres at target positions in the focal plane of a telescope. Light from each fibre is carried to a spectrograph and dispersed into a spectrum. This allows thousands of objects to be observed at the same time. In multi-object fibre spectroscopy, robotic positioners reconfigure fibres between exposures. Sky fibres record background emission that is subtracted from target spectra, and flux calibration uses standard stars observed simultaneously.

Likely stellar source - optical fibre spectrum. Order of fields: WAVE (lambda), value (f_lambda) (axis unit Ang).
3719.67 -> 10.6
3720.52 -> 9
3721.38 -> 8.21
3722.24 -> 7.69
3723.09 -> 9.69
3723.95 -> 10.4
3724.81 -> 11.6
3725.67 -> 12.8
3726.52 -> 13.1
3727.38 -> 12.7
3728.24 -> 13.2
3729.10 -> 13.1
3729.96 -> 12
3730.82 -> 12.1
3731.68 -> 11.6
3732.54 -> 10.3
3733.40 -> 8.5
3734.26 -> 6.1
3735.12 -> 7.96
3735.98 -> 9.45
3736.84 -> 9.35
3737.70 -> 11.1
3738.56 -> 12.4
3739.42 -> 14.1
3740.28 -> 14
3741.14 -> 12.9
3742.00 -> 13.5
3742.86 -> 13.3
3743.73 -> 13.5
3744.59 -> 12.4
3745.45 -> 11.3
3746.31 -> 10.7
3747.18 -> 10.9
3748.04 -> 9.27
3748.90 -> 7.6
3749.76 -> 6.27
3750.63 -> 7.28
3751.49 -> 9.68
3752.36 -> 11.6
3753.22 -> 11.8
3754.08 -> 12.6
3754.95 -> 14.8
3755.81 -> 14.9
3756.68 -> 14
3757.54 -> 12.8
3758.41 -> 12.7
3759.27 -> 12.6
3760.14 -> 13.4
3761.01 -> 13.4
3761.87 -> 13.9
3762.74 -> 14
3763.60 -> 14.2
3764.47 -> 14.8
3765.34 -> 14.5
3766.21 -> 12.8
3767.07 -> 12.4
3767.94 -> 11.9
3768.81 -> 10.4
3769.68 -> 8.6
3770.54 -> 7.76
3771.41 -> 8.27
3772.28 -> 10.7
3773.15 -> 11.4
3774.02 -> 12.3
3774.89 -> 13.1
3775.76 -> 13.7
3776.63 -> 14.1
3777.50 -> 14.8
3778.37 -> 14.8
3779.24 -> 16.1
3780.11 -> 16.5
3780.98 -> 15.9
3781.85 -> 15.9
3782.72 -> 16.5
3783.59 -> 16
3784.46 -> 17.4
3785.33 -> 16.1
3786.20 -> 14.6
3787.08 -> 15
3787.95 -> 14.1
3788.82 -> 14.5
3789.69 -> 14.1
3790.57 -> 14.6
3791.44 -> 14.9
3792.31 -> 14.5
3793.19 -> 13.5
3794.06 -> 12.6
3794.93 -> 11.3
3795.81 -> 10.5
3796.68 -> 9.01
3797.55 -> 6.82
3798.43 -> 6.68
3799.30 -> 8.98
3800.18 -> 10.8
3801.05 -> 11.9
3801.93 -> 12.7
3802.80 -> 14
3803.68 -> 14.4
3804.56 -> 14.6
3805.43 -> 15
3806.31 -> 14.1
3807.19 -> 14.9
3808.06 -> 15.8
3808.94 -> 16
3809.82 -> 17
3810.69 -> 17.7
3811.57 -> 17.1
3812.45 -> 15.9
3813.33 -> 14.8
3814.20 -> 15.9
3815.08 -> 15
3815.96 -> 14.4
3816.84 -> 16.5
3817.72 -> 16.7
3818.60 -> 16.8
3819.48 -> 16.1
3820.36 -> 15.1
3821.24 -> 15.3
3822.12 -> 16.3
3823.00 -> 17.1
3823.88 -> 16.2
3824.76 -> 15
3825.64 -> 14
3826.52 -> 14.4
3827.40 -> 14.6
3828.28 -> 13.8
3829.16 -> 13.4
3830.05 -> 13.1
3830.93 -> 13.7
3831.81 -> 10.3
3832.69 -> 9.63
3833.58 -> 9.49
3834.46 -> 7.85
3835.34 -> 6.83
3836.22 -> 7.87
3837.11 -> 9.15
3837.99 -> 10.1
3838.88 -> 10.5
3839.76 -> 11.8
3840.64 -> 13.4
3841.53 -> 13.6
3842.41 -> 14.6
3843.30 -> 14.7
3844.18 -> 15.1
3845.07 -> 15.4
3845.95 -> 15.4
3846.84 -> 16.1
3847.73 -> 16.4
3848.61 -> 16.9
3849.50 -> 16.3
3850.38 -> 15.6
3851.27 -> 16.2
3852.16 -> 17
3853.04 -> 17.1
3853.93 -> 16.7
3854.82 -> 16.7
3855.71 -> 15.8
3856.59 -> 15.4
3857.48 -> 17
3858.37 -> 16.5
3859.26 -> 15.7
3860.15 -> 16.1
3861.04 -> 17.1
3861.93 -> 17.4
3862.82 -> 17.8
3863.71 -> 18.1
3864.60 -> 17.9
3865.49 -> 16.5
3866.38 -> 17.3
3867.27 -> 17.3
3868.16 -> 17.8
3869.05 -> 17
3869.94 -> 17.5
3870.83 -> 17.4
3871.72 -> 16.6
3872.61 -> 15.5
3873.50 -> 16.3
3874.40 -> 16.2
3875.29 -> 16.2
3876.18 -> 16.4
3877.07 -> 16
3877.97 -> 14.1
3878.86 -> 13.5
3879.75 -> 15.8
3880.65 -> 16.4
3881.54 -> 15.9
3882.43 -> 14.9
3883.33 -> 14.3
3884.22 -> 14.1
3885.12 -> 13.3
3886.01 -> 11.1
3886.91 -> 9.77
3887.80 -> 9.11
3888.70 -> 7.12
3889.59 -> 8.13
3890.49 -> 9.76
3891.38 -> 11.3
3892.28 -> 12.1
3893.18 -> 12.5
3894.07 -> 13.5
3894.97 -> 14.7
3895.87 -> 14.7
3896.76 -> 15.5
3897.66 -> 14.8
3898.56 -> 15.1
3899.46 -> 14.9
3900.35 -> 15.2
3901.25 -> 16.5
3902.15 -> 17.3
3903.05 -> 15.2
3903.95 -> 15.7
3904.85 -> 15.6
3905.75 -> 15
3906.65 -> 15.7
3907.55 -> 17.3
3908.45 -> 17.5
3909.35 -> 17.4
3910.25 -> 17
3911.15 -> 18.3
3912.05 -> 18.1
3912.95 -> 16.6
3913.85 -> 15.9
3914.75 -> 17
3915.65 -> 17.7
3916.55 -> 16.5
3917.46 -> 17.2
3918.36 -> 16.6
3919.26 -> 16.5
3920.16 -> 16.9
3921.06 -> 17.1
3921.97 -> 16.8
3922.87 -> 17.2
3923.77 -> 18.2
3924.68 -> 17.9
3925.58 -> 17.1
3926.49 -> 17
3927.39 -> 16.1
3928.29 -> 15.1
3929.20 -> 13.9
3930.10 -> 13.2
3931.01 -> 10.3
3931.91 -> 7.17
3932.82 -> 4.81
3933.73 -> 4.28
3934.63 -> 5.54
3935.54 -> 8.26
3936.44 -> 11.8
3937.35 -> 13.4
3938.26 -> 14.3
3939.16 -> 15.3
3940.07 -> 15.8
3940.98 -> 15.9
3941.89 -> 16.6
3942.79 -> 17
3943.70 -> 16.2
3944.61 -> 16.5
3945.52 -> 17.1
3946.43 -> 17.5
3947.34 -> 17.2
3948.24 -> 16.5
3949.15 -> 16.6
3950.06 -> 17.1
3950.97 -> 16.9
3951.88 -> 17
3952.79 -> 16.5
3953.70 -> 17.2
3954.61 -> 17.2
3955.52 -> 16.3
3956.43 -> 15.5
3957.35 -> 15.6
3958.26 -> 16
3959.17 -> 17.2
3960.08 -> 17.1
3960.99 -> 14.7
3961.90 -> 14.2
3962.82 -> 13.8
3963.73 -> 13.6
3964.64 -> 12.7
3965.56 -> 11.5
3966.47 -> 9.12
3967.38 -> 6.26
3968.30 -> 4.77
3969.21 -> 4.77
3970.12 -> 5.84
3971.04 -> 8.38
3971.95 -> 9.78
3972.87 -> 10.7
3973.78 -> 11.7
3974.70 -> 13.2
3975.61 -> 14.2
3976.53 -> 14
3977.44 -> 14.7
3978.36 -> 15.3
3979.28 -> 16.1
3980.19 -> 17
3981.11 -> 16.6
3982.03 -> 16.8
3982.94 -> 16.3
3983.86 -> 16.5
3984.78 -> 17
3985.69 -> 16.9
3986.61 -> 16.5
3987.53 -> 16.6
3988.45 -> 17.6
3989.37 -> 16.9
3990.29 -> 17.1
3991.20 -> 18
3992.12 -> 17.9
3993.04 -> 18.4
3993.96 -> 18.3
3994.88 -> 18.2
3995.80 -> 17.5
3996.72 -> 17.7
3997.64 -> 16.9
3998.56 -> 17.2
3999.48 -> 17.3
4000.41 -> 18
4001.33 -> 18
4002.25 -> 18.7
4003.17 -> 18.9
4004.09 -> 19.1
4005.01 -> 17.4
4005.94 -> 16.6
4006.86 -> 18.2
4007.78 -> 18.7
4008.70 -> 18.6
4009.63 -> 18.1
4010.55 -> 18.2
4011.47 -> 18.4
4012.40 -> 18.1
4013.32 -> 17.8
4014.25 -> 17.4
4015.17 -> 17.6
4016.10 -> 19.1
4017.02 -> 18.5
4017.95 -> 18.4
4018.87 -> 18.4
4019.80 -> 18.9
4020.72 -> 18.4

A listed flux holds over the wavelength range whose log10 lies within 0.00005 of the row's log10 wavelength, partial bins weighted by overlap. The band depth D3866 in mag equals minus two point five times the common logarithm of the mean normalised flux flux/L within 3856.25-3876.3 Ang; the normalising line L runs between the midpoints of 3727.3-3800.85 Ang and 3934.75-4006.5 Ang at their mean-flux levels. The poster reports -0.22 mag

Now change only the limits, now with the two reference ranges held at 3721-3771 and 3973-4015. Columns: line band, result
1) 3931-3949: 0.20 mag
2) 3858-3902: -0.03 mag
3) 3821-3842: 0.09 mag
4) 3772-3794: -0.18 mag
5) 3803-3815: -0.20 mag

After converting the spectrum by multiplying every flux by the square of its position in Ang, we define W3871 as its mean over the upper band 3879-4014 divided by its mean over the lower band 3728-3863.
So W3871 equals 1.2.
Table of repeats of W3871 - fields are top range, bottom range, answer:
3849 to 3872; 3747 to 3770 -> 1.48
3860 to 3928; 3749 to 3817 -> 1.24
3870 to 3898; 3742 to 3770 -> 1.23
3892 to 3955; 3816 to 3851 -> 1.17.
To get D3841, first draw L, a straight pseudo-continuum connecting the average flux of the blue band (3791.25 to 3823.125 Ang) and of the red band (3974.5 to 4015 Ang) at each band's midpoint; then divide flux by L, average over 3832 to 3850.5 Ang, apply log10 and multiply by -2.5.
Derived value 0.16 mag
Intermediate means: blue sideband 14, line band 12.6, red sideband 17.2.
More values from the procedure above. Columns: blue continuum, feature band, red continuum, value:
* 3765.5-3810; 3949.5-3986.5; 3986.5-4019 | 0.22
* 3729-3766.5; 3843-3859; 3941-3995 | -0.21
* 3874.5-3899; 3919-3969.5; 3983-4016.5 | 0.10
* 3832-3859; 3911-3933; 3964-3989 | -0.17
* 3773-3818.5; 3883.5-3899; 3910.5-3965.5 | 0.22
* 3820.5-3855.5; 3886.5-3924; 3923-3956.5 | -0.06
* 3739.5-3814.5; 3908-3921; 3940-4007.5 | -0.16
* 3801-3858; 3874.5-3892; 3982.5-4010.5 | 0.18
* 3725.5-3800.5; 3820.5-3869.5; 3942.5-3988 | -0.12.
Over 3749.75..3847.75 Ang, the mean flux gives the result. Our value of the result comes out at 13.4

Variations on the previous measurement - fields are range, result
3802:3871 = 15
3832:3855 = 13.4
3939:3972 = 14.3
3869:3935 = 14.7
